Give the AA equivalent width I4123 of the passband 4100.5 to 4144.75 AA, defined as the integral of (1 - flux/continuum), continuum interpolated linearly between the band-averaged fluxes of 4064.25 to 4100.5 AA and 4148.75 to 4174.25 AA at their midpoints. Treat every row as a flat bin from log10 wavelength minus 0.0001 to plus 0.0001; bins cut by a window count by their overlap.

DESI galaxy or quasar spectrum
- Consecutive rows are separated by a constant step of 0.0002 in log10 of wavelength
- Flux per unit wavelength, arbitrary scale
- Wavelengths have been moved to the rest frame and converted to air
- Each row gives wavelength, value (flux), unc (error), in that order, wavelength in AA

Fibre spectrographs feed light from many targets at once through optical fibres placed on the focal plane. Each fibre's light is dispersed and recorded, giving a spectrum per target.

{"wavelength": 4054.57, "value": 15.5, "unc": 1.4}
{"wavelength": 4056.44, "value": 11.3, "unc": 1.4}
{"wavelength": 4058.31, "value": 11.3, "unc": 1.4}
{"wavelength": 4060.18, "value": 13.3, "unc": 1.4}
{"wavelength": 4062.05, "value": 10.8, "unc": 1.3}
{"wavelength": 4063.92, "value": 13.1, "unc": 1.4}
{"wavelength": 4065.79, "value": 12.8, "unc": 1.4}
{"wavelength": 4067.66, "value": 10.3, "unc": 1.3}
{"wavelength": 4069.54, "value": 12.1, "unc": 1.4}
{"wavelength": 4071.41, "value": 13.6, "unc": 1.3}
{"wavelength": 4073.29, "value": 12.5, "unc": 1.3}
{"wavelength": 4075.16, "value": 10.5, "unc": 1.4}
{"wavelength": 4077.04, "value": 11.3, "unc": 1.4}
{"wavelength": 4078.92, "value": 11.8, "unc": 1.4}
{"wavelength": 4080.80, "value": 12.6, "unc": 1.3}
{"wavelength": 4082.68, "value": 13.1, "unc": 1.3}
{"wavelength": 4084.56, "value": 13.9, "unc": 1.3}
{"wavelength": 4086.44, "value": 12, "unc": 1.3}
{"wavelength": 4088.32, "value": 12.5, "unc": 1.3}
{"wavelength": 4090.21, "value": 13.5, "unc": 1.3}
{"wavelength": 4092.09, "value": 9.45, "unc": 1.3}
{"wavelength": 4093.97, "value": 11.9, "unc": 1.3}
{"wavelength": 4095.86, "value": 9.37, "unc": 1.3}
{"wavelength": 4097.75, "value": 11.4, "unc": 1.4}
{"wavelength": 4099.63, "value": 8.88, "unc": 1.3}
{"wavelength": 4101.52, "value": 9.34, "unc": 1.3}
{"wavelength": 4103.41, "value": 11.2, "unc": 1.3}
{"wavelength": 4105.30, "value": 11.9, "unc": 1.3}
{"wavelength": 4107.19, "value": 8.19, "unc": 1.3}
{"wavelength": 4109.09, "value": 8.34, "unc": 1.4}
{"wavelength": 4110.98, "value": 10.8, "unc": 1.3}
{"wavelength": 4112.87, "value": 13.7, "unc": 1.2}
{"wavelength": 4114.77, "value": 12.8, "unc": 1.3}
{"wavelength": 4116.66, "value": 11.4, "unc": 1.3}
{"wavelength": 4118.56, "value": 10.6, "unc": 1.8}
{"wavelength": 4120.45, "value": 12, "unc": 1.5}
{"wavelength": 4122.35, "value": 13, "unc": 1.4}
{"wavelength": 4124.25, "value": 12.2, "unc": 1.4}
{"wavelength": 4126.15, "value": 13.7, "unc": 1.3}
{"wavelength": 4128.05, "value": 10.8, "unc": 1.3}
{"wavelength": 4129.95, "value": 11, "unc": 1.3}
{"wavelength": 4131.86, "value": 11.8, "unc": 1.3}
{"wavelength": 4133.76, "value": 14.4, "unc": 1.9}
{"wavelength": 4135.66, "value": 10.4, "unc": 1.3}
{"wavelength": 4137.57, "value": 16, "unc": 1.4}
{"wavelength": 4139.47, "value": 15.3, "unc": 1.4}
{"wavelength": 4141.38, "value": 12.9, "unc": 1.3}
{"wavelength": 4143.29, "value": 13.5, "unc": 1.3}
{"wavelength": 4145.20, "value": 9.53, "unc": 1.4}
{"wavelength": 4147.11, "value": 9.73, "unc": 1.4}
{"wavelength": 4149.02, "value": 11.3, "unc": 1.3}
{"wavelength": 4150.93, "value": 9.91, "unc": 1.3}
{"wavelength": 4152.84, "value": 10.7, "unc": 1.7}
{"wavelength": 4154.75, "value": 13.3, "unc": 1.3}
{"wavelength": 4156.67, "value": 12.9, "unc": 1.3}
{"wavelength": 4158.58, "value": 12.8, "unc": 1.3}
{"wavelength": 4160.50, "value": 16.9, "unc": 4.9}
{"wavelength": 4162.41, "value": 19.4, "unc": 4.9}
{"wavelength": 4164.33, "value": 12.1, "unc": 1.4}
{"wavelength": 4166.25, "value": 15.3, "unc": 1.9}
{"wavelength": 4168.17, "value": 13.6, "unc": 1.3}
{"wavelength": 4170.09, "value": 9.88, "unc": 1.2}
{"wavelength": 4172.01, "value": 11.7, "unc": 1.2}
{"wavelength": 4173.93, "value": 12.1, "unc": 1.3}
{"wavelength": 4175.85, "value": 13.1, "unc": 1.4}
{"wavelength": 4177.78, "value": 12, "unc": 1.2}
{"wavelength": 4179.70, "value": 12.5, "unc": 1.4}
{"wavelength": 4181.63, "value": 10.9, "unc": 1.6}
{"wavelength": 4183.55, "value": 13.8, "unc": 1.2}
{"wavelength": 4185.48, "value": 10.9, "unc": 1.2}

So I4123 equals 1.83 AA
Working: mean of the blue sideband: 11.8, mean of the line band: 11.9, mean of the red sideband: 13.1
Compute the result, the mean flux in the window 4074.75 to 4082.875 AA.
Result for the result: 11.8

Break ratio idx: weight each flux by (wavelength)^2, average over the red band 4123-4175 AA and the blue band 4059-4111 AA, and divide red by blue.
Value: 1.1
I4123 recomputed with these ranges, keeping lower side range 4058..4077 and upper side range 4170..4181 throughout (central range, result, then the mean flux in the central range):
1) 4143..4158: 0.9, 11.3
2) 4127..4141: -0.9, 12.8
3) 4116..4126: 0.0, 12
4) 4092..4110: 3.0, 10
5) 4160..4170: -2.4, 14.9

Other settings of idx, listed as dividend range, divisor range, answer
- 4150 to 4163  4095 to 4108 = 1.38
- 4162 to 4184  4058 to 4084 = 1.11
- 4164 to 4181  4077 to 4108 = 1.14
